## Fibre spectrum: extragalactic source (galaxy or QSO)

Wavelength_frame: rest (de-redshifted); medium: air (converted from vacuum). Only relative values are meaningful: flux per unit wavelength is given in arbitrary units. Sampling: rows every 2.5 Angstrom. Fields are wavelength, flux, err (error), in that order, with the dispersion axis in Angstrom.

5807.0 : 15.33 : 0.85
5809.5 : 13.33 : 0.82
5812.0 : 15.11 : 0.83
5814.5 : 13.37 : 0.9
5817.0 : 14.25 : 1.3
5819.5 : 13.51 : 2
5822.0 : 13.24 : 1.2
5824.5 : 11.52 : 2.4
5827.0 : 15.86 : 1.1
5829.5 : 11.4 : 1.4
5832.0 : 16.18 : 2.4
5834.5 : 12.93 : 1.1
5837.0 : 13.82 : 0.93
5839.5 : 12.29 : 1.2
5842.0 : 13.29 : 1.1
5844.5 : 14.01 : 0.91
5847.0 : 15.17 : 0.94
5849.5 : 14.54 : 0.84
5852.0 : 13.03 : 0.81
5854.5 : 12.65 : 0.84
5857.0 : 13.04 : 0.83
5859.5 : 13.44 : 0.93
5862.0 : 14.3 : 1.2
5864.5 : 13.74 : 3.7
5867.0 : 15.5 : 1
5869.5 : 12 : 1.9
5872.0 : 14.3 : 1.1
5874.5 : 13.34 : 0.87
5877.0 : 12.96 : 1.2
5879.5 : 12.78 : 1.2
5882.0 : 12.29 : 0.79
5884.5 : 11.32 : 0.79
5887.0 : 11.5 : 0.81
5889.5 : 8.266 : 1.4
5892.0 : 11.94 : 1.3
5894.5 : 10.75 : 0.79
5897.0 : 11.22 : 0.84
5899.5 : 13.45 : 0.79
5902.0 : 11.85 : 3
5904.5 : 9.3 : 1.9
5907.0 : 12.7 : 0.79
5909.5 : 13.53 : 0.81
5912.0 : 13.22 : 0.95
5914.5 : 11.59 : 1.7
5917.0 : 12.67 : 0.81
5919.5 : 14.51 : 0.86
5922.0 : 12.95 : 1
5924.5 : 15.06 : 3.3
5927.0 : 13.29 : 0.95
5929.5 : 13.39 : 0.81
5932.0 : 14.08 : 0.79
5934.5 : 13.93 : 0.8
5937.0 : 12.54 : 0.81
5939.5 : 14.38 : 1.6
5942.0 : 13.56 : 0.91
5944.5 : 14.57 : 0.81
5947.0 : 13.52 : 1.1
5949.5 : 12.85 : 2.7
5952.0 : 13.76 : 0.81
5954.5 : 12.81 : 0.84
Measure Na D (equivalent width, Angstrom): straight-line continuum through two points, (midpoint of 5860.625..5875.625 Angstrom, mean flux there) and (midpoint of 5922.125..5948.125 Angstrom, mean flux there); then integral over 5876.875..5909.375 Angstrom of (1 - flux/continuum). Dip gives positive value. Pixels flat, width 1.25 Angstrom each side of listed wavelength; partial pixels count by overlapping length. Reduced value 5.3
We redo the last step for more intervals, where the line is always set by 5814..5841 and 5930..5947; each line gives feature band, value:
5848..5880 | 0.12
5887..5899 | 2.50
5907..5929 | 0.68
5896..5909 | 1.78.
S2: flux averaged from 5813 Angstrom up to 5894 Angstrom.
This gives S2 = 13.2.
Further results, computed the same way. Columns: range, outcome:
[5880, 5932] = 12.3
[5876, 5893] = 11.6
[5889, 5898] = 10.7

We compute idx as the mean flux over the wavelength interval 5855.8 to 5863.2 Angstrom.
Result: 13.6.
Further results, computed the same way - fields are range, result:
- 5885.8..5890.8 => 9.89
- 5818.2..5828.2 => 13.5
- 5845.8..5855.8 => 13.8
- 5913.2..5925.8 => 13.4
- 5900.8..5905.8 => 10.6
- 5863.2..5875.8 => 13.8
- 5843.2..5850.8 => 14.6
